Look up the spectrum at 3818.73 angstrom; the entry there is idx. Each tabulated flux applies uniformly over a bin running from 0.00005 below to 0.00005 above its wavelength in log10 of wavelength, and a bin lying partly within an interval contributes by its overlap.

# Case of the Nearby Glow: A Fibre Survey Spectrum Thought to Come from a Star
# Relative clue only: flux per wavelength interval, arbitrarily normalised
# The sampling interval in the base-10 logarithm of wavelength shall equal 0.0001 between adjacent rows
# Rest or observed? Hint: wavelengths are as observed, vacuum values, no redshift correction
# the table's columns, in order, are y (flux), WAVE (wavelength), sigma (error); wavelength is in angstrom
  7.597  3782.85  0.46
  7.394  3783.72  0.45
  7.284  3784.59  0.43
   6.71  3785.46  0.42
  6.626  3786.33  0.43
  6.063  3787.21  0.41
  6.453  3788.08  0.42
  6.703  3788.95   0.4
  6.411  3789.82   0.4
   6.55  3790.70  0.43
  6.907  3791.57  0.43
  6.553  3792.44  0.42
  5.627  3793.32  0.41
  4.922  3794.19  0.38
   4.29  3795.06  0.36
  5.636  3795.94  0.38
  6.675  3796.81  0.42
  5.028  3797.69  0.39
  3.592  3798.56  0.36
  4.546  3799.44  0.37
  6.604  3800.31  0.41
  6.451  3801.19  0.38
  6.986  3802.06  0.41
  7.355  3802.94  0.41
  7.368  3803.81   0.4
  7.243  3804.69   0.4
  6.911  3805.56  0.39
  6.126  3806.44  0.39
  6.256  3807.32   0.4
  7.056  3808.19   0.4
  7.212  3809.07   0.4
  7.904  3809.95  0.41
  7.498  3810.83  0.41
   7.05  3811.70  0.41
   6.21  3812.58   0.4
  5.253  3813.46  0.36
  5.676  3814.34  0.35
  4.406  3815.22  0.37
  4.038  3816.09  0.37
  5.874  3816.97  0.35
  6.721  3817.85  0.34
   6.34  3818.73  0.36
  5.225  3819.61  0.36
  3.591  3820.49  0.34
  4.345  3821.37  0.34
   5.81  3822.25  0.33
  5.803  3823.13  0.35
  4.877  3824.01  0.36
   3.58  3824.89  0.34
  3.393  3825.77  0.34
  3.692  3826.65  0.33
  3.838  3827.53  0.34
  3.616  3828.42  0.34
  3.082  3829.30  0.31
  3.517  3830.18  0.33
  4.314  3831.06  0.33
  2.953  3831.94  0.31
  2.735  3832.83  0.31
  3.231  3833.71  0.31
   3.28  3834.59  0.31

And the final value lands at 6.34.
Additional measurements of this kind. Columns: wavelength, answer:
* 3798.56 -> 3.592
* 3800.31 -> 6.604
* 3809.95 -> 7.904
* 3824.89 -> 3.58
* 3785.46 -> 6.71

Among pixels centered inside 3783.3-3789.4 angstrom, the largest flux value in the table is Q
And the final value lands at 7.394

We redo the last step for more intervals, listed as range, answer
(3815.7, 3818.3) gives 6.721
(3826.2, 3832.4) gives 4.314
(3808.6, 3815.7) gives 7.904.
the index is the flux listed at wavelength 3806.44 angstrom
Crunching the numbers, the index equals 6.126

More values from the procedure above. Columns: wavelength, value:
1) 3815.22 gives 4.406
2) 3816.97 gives 5.874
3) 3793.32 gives 5.627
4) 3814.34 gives 5.676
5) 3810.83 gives 7.498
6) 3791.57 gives 6.907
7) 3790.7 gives 6.55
